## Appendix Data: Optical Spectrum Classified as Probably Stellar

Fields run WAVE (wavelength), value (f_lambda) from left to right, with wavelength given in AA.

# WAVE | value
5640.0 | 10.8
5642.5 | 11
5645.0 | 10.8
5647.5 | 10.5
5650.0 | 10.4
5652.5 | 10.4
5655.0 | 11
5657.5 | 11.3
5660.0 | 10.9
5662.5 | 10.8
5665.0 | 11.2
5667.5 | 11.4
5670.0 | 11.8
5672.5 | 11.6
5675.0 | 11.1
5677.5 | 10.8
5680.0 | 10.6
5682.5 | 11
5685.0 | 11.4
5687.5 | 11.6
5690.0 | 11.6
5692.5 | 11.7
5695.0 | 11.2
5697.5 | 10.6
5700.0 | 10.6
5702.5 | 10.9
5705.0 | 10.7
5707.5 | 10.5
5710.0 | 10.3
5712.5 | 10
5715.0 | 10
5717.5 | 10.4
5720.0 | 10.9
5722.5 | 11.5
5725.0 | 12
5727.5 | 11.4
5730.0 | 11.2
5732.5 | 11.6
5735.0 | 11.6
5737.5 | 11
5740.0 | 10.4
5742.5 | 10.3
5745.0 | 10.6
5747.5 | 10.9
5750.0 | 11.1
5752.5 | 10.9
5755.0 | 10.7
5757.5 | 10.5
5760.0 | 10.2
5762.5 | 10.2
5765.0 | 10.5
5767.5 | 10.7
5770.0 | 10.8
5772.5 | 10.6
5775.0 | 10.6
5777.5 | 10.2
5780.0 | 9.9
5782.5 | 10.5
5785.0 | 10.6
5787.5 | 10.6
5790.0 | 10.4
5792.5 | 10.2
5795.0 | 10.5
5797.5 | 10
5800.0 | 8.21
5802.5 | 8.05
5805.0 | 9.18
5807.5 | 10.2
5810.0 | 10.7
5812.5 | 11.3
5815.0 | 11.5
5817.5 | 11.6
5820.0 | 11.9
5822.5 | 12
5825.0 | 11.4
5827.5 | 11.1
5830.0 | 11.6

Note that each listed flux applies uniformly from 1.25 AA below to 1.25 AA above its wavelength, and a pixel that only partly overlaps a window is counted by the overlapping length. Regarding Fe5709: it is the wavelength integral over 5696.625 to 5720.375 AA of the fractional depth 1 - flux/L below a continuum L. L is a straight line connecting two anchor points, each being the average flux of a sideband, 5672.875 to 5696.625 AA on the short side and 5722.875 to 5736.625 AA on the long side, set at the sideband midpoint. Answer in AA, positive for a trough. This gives 1.9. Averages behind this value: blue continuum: 11.2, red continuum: 11.5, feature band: 10.5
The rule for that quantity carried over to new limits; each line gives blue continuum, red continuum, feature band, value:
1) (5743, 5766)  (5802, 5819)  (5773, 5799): 0.51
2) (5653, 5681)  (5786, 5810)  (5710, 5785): -3.17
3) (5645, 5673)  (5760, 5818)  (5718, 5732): -0.95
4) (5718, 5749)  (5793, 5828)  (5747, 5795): 1.31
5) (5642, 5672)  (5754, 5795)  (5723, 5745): -1.10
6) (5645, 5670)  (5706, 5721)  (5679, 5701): -1.18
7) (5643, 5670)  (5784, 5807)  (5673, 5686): -0.34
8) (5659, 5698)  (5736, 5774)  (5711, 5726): 0.19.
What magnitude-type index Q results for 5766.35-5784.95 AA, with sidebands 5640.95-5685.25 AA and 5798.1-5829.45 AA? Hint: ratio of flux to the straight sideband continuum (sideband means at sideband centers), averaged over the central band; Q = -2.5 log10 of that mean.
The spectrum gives 0.023 mag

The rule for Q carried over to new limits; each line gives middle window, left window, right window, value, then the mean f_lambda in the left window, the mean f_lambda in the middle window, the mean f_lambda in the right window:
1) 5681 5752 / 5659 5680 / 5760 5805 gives -0.02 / 11.2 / 11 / 10.1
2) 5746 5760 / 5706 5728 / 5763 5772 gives -0.01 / 10.8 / 10.8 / 10.6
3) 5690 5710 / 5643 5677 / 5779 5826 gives 0.00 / 11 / 10.9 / 10.5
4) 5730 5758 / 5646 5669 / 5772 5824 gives -0.03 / 10.9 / 10.9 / 10.4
